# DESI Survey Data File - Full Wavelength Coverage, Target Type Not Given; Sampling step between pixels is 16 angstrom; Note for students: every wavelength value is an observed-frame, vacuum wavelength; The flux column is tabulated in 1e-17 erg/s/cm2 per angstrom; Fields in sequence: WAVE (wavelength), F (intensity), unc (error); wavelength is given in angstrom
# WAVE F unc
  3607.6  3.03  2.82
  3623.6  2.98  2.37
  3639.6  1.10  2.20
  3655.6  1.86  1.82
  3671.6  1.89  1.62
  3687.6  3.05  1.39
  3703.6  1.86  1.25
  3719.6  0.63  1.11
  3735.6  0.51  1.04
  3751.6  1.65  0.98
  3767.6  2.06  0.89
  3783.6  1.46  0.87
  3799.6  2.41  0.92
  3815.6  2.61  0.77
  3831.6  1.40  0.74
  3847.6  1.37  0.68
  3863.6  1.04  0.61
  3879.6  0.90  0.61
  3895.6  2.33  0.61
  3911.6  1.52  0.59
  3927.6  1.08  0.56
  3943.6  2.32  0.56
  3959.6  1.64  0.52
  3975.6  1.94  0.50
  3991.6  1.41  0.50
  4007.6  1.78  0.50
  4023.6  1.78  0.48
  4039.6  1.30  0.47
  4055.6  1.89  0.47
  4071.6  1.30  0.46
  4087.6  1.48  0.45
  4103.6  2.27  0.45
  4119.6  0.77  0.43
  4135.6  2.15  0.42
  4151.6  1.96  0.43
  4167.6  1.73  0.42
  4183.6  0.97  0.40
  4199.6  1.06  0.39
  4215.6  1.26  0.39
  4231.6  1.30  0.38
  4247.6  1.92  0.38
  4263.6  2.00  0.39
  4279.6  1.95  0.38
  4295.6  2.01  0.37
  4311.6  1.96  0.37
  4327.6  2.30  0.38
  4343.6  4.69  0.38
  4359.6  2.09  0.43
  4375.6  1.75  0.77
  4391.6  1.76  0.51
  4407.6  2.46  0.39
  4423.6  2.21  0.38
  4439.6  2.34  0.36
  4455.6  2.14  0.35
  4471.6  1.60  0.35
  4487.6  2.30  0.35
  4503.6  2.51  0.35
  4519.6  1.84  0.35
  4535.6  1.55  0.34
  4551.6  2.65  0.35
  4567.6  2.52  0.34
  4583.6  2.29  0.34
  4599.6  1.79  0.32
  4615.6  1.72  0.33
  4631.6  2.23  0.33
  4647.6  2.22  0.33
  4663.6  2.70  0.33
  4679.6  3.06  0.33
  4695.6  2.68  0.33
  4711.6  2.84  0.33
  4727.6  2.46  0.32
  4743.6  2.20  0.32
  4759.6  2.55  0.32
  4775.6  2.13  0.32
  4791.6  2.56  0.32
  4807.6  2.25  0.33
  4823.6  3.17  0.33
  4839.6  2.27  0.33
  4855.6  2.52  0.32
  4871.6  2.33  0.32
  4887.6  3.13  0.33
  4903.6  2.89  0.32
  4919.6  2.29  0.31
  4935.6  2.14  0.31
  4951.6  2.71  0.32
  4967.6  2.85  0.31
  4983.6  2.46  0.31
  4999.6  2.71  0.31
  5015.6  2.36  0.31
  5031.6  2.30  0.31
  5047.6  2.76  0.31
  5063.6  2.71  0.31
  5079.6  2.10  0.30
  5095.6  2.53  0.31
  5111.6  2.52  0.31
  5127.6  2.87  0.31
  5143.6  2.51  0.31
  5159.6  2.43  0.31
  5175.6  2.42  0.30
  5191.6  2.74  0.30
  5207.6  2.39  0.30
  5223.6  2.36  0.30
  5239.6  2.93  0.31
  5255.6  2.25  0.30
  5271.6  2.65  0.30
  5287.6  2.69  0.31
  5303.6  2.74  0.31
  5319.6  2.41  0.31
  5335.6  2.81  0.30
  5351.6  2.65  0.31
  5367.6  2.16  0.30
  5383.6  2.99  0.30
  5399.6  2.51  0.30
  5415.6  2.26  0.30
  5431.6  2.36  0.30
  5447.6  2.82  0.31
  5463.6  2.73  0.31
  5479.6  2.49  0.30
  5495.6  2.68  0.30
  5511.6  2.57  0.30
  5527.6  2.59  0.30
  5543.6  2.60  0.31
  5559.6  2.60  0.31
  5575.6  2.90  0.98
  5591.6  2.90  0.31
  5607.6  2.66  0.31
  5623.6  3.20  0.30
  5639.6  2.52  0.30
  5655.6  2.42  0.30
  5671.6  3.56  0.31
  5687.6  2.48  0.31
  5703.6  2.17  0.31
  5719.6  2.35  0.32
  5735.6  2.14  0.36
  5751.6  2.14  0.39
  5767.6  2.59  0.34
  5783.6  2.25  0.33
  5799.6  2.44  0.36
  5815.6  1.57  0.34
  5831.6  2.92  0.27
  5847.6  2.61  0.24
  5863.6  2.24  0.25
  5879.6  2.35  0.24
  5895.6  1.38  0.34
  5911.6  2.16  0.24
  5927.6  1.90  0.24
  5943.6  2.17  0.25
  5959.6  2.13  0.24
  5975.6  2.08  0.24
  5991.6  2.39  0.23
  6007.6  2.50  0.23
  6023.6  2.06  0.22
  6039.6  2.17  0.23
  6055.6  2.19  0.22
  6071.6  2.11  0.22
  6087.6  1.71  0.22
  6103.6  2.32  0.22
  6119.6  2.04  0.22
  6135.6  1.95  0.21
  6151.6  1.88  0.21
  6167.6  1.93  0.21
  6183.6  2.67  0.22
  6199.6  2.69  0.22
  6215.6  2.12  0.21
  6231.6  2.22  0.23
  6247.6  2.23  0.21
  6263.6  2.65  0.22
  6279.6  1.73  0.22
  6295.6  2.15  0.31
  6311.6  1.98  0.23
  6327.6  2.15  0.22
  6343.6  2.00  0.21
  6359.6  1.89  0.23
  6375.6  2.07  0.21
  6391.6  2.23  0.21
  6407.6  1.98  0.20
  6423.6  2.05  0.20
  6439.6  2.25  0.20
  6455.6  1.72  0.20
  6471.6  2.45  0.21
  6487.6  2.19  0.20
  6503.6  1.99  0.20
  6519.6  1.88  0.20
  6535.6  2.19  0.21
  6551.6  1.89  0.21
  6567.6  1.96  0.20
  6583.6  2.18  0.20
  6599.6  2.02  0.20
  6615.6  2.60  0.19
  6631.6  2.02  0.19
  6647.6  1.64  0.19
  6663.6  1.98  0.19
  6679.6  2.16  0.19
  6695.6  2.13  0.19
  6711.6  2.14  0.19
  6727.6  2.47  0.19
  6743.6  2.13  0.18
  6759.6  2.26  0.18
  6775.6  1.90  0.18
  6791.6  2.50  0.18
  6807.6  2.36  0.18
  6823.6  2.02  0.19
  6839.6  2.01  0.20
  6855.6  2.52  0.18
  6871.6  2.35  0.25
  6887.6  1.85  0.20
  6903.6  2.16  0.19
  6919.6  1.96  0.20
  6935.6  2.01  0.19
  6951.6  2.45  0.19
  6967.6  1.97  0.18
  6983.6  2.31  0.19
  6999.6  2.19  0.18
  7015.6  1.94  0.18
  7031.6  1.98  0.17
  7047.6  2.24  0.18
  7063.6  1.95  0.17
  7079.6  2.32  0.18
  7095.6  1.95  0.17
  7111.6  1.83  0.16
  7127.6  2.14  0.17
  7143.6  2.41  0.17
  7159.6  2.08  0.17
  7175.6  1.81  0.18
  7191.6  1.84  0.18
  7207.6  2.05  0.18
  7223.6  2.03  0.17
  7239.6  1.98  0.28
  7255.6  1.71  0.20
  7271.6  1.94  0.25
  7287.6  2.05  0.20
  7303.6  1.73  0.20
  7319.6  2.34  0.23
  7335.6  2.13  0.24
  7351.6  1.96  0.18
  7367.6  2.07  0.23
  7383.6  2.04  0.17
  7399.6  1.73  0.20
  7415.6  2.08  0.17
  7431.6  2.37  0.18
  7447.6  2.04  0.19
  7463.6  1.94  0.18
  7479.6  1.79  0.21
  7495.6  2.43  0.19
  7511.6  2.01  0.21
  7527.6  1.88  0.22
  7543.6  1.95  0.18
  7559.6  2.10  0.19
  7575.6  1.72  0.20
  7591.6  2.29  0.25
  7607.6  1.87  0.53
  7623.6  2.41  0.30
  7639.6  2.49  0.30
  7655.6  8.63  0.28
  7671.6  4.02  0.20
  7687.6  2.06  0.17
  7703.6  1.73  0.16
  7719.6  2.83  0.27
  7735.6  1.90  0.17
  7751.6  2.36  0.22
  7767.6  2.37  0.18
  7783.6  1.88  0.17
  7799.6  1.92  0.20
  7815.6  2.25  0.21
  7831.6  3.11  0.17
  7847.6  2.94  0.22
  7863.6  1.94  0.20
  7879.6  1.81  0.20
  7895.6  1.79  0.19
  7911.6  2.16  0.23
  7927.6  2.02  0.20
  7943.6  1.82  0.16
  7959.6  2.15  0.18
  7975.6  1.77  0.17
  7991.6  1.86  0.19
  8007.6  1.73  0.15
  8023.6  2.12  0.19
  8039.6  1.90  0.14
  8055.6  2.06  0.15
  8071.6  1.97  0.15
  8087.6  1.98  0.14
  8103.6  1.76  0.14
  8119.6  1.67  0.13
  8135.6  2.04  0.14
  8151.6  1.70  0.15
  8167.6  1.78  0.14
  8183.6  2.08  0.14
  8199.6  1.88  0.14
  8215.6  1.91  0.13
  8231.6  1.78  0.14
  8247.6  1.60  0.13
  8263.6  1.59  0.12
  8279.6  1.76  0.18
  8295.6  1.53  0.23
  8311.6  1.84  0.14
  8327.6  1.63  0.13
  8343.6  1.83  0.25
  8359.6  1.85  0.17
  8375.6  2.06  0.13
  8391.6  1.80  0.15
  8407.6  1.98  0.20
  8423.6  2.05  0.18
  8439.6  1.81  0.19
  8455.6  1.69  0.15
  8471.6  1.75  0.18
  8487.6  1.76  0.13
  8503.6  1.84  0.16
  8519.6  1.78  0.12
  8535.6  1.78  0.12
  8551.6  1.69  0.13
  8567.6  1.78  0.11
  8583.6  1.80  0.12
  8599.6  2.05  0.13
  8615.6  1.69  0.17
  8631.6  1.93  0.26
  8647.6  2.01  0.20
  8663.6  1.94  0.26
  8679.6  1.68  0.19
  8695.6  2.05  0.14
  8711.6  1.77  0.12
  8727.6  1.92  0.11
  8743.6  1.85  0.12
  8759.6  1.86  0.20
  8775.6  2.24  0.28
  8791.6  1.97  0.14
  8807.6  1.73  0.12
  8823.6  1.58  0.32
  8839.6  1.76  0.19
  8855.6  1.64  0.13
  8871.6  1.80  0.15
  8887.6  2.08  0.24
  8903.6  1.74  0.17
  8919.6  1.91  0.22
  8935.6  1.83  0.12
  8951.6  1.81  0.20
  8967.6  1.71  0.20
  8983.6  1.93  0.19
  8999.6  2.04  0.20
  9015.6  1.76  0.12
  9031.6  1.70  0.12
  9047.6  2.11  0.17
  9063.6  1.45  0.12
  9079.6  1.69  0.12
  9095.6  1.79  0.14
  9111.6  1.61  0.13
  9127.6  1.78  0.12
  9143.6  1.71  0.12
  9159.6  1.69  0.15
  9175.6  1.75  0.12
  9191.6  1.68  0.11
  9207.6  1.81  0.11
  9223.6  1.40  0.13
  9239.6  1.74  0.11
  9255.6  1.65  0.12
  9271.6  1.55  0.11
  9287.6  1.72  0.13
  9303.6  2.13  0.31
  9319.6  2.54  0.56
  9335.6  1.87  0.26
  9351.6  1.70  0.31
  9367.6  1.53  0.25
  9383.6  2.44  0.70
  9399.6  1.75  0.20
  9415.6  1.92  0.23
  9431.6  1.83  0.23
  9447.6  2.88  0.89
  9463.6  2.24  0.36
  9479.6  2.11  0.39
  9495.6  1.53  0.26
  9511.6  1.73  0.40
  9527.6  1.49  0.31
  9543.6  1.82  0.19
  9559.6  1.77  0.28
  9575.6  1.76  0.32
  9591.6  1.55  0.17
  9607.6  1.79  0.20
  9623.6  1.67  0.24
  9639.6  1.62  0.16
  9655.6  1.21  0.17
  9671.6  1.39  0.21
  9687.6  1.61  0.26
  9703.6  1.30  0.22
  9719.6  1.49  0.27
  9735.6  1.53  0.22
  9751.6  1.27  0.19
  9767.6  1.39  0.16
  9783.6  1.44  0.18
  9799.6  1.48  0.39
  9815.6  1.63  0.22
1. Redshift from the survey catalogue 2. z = 0.165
